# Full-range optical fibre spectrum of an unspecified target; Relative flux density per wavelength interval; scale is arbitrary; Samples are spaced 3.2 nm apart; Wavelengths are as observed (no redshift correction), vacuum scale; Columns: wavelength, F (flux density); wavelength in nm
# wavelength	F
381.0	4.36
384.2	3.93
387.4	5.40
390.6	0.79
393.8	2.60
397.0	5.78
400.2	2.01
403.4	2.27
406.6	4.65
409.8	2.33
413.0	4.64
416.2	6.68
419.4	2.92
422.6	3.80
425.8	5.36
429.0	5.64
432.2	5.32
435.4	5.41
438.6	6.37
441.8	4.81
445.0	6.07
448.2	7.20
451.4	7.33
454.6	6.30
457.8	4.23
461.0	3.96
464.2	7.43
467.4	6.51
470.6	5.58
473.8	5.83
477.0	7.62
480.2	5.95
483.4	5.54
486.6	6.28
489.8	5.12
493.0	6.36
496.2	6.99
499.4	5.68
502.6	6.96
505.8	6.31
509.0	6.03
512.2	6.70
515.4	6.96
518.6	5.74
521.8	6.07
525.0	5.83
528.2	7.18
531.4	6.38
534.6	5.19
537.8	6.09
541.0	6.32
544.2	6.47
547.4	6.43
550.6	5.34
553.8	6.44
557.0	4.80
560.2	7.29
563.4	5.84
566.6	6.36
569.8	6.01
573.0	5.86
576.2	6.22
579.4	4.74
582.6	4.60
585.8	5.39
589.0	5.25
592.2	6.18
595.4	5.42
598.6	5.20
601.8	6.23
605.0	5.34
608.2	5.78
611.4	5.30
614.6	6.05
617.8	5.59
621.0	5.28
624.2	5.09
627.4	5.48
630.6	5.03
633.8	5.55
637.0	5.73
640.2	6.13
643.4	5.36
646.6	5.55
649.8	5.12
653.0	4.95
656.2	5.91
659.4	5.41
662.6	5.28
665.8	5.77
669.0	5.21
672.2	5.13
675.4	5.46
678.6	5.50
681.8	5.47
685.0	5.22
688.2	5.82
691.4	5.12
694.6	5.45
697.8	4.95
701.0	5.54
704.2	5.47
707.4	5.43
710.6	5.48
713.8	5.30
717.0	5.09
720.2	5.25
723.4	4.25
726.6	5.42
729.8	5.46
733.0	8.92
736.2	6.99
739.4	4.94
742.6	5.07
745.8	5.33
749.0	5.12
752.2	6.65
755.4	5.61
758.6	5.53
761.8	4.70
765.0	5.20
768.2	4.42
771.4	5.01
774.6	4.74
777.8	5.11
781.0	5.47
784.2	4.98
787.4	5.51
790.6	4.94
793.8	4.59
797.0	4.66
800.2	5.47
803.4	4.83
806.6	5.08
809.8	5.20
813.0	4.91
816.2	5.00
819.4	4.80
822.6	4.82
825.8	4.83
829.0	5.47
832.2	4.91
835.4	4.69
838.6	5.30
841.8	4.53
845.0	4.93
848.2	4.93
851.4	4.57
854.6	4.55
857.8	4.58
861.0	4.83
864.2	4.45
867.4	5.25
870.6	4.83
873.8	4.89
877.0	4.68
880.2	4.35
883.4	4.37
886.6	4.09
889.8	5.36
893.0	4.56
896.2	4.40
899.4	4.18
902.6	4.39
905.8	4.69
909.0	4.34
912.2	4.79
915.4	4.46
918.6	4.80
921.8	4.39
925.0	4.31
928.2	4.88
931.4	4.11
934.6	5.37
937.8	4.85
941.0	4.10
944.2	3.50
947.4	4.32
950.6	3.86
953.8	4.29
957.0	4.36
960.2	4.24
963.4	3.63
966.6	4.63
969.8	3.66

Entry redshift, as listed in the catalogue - 0.12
